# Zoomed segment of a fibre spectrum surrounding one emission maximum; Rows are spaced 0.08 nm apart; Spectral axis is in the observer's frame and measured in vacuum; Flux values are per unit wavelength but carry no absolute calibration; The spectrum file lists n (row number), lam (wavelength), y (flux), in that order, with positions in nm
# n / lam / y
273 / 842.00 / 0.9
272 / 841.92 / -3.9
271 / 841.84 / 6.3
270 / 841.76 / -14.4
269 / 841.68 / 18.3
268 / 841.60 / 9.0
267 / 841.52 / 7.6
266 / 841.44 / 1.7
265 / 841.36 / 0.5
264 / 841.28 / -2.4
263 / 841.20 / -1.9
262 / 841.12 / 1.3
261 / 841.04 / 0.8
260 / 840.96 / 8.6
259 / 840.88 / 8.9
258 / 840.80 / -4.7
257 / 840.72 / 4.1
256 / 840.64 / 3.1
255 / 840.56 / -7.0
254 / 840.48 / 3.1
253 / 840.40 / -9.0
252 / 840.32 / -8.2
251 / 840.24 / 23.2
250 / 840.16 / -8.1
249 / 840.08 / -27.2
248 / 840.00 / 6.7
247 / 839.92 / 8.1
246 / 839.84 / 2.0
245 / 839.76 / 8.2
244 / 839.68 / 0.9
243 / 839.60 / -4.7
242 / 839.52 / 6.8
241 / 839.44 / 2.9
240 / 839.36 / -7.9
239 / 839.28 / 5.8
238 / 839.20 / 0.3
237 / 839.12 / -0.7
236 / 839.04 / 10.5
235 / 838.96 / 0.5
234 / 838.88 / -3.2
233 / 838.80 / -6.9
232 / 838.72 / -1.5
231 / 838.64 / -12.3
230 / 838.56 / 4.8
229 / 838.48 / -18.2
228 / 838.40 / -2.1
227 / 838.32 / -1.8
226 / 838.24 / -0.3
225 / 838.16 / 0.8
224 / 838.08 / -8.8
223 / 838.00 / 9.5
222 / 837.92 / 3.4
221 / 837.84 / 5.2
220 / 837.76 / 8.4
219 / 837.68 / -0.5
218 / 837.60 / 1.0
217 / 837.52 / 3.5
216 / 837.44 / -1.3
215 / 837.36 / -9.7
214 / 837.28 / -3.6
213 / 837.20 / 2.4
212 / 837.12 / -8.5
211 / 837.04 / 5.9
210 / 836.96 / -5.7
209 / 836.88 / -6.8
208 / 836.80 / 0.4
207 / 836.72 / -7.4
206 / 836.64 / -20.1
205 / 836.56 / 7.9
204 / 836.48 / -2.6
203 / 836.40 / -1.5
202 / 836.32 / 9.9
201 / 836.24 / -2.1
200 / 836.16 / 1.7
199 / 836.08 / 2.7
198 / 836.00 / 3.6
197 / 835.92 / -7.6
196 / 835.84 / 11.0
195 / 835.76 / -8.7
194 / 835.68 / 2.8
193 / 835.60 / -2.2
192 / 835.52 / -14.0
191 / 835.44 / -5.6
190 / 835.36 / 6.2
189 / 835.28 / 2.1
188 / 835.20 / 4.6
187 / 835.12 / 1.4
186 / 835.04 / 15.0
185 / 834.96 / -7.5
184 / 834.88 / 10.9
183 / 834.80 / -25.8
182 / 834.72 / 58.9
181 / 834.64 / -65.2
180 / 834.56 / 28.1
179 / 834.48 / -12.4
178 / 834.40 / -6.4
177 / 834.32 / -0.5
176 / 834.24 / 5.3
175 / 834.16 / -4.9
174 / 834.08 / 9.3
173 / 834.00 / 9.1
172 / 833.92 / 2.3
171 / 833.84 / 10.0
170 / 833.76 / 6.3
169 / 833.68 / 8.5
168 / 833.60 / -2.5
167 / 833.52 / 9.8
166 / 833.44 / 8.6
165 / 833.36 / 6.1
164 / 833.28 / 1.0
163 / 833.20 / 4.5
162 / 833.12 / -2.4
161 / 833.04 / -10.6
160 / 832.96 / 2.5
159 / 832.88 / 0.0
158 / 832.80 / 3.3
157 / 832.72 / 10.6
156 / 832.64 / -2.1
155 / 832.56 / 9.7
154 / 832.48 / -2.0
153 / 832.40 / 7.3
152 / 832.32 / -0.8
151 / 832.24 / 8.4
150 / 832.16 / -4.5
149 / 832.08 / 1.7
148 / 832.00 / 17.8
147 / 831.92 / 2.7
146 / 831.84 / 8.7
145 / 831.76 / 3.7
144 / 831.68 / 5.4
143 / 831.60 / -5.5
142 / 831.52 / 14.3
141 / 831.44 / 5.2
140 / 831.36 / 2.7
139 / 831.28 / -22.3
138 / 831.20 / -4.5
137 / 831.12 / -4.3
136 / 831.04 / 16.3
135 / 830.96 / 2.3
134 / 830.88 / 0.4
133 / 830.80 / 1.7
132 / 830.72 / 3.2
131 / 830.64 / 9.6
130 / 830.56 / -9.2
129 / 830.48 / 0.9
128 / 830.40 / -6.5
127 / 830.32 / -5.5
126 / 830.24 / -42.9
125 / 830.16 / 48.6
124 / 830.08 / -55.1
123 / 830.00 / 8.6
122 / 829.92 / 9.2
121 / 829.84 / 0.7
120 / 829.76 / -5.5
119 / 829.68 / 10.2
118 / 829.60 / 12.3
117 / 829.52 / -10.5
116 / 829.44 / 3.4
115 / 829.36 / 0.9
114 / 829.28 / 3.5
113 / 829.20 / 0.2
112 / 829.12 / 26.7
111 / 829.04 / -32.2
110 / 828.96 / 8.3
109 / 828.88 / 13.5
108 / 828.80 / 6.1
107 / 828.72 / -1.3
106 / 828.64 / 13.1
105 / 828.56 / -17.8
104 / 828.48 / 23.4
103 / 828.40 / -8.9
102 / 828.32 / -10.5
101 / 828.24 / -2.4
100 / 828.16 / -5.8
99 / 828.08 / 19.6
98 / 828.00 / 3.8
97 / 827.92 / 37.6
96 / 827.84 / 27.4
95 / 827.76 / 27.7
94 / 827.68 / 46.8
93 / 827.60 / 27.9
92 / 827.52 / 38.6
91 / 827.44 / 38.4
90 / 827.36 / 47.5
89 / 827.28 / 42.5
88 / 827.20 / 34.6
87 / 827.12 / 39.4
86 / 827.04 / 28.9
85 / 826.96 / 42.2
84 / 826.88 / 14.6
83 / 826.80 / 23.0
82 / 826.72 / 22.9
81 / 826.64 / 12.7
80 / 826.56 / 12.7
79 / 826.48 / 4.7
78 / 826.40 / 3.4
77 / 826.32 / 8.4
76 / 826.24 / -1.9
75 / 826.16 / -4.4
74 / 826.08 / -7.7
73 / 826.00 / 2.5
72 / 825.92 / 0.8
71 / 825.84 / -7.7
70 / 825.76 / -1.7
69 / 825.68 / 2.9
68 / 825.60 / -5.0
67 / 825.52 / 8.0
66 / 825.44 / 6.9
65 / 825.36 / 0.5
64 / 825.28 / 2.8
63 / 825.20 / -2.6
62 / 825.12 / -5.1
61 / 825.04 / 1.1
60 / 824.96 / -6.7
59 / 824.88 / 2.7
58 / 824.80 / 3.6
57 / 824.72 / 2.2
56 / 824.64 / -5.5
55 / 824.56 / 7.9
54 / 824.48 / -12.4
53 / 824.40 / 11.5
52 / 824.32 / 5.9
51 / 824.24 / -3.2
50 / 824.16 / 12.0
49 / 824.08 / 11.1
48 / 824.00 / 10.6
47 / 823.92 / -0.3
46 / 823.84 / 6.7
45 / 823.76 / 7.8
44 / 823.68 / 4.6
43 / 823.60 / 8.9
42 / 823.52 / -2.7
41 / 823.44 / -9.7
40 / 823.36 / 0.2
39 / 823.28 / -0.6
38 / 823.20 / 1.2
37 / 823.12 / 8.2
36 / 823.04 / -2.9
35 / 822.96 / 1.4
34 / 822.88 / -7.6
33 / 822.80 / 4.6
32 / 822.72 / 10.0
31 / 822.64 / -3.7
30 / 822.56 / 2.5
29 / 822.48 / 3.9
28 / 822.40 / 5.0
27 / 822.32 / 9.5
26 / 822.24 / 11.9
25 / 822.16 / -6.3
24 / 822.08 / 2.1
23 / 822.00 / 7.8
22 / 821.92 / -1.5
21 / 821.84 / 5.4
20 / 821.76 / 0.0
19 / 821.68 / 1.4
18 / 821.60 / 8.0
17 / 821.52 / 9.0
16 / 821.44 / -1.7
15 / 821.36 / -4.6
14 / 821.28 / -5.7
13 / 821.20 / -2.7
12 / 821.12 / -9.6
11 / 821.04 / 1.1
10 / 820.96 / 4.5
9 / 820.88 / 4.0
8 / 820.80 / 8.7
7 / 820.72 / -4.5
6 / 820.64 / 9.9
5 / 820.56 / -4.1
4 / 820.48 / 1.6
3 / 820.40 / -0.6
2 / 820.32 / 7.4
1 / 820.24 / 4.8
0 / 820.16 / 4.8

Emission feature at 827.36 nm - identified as [O II] 3727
